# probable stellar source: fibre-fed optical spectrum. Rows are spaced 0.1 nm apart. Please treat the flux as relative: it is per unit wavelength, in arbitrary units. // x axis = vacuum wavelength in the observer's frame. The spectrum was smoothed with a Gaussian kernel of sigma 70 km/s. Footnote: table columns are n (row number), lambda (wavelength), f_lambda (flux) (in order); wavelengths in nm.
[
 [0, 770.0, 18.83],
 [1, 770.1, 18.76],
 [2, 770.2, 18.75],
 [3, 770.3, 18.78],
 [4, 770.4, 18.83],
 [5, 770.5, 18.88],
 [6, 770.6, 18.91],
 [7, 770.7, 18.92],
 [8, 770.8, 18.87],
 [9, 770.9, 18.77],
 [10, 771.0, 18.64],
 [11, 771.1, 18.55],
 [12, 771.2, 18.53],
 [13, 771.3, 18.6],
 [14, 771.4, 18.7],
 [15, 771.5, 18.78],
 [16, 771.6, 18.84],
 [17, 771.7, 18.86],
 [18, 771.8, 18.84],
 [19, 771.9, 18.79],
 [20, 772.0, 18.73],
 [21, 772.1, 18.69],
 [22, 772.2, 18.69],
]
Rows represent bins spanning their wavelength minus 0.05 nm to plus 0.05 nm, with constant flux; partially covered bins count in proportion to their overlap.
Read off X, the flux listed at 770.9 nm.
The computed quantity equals 18.77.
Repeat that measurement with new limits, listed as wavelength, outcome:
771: 18.64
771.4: 18.7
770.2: 18.75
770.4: 18.83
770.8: 18.87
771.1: 18.55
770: 18.83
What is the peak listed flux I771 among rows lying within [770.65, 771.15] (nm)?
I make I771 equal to 18.92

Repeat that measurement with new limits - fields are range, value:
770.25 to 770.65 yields 18.91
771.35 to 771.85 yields 18.86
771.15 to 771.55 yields 18.78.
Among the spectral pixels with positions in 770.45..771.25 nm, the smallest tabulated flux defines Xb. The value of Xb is 18.53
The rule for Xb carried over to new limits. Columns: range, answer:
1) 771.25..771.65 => 18.6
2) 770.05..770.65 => 18.75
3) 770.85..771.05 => 18.64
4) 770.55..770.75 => 18.91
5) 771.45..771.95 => 18.78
